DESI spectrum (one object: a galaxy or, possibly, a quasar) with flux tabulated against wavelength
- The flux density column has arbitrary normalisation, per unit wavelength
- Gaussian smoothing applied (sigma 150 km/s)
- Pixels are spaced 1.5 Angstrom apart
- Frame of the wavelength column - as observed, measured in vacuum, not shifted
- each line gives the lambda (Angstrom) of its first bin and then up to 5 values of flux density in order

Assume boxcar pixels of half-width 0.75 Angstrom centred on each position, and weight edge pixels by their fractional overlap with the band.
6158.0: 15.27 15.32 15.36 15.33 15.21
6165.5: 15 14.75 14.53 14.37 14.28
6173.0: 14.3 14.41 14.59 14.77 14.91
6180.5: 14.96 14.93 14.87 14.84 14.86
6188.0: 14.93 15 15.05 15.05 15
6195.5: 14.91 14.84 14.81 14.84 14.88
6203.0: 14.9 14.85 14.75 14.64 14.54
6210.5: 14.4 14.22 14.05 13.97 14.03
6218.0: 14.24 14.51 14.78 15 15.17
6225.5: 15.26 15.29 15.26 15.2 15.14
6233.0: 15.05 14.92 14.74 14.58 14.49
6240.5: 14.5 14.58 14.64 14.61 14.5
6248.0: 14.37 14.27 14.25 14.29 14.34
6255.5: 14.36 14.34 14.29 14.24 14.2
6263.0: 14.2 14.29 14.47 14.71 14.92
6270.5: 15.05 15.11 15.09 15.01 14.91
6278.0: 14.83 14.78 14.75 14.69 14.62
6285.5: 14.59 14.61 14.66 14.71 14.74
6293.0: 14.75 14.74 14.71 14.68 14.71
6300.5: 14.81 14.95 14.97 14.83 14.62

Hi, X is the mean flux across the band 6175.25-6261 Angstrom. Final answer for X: 14.7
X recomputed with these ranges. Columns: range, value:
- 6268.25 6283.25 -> 14.9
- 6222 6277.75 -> 14.7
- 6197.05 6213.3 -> 14.7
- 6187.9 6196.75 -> 15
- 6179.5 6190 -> 14.9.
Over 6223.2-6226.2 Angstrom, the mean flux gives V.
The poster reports 15.2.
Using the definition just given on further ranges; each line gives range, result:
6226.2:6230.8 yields 15.2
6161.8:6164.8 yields 15.3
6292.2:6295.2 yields 14.7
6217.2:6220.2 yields 14.4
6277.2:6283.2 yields 14.8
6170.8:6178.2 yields 14.5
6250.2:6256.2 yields 14.3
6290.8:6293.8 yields 14.7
